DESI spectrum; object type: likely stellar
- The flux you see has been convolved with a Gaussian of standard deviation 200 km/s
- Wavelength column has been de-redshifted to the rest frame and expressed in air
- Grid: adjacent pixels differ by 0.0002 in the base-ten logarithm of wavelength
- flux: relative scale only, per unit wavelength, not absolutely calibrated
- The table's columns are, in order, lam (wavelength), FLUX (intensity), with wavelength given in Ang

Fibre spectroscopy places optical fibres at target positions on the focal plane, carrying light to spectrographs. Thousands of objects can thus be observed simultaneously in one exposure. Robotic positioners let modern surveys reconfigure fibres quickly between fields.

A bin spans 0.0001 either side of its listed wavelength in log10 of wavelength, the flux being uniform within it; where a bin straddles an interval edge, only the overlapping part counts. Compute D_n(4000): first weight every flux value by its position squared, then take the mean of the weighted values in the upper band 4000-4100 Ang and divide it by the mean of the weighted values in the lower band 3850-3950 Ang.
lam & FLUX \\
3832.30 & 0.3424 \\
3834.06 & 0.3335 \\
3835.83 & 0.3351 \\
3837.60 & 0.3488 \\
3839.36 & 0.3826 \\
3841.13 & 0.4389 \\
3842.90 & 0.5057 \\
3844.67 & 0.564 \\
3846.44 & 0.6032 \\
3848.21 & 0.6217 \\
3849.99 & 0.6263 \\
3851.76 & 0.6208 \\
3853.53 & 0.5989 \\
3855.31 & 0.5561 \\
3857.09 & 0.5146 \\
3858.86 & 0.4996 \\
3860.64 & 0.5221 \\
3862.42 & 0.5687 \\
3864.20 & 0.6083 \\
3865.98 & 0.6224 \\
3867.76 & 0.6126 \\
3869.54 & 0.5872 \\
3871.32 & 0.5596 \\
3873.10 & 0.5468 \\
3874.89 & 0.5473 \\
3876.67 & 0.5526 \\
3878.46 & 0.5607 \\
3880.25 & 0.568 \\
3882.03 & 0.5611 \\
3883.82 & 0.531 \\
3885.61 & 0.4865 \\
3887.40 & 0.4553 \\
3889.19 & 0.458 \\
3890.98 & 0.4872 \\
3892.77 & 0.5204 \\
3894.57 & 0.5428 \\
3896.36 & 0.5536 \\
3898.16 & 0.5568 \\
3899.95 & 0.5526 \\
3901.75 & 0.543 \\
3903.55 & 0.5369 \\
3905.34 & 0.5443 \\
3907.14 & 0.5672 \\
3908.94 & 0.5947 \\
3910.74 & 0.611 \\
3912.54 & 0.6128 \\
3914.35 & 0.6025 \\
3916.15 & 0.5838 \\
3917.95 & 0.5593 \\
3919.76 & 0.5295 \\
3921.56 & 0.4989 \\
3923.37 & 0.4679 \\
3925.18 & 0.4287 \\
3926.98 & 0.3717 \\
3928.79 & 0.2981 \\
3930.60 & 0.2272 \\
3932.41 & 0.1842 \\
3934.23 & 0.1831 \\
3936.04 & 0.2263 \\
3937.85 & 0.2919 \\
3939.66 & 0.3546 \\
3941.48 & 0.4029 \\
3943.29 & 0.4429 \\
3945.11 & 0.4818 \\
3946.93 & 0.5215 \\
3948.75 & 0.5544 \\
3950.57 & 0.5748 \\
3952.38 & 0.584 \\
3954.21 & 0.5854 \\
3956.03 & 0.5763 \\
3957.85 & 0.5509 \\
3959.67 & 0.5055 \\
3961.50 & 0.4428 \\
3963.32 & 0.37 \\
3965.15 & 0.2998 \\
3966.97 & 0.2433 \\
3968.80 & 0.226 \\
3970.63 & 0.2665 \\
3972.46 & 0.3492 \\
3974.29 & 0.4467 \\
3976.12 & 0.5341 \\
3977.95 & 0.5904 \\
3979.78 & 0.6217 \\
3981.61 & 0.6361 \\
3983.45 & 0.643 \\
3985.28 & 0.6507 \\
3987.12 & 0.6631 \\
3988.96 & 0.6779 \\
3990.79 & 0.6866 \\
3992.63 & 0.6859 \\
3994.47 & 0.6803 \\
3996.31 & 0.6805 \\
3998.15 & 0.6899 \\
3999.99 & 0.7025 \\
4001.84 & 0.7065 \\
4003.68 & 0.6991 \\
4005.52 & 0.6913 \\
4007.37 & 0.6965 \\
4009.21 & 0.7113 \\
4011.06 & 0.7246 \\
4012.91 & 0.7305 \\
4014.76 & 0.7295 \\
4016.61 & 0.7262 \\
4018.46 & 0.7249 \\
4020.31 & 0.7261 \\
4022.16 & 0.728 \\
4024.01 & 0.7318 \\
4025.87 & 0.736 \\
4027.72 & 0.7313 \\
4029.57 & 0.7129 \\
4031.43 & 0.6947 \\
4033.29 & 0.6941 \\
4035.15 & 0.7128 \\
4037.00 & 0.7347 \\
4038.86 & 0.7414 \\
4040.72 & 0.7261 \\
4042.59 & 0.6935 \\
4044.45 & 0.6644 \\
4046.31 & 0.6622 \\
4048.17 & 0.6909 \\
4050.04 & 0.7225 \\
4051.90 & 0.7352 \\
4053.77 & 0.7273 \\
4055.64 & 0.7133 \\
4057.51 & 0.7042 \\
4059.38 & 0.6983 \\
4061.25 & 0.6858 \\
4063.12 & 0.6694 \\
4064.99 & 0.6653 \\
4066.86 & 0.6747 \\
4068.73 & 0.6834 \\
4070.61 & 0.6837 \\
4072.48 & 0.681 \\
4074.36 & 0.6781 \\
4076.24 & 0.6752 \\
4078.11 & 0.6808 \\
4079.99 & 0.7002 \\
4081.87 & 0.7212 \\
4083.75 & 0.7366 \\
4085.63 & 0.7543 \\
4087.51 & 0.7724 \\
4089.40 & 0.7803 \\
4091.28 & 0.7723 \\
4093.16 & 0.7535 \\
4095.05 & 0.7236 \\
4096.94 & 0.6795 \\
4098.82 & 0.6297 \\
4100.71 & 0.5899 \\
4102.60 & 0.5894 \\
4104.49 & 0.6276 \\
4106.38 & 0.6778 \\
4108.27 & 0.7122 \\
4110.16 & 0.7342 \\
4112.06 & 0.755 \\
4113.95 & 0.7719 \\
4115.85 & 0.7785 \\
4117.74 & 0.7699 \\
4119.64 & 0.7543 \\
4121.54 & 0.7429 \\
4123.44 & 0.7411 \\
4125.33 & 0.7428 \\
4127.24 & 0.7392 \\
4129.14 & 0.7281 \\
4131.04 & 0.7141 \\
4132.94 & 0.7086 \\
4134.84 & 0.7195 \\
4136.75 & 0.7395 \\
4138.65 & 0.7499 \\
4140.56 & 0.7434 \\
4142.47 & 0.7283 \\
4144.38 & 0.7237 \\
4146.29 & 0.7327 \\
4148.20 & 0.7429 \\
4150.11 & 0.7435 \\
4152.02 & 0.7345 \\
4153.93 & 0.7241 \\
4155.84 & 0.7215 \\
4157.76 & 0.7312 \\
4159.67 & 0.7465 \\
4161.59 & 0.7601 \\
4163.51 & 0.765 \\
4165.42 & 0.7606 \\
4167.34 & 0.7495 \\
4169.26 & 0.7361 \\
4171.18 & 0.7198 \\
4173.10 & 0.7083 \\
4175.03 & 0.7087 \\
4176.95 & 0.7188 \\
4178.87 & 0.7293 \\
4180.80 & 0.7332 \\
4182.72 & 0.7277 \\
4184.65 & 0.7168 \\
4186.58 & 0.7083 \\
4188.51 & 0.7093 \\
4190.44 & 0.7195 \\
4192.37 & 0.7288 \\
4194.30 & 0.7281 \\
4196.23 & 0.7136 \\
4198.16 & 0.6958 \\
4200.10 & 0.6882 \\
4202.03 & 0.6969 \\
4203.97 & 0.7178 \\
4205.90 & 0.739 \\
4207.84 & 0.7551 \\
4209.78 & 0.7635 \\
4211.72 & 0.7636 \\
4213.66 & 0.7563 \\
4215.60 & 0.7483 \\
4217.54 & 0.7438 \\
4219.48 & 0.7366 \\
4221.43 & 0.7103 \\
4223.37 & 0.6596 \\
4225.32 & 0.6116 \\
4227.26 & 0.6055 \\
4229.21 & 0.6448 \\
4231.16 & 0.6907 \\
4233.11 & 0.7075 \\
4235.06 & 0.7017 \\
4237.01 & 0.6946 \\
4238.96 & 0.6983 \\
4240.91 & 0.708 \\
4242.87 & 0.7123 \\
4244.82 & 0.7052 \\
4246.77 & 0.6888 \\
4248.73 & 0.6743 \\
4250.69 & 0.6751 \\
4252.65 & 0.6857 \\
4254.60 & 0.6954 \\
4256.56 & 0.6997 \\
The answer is 1.53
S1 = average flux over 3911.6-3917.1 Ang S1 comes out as 0.599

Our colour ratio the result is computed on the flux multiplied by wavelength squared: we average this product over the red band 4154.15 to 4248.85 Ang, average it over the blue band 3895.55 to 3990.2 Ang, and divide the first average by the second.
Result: 1.7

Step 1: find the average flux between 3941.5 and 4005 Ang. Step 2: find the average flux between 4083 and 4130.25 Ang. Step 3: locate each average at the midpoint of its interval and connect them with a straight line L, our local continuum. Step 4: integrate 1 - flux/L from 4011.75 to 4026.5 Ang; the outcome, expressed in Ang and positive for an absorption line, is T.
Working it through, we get -3.0 Ang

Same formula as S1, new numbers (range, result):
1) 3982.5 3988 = 0.651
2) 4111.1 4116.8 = 0.768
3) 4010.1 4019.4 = 0.727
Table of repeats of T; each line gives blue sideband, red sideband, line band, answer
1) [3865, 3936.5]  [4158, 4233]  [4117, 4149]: -3.02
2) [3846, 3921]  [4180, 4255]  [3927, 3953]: 9.18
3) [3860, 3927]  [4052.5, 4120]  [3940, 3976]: 9.25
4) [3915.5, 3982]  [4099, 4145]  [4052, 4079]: -2.79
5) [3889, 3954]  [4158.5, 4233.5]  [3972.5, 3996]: -3.82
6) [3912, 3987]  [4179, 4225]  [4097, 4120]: -2.72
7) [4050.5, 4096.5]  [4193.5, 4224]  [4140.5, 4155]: -0.28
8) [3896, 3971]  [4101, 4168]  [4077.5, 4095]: -2.03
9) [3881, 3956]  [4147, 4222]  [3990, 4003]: -3.20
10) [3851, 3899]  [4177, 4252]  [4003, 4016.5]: -2.24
